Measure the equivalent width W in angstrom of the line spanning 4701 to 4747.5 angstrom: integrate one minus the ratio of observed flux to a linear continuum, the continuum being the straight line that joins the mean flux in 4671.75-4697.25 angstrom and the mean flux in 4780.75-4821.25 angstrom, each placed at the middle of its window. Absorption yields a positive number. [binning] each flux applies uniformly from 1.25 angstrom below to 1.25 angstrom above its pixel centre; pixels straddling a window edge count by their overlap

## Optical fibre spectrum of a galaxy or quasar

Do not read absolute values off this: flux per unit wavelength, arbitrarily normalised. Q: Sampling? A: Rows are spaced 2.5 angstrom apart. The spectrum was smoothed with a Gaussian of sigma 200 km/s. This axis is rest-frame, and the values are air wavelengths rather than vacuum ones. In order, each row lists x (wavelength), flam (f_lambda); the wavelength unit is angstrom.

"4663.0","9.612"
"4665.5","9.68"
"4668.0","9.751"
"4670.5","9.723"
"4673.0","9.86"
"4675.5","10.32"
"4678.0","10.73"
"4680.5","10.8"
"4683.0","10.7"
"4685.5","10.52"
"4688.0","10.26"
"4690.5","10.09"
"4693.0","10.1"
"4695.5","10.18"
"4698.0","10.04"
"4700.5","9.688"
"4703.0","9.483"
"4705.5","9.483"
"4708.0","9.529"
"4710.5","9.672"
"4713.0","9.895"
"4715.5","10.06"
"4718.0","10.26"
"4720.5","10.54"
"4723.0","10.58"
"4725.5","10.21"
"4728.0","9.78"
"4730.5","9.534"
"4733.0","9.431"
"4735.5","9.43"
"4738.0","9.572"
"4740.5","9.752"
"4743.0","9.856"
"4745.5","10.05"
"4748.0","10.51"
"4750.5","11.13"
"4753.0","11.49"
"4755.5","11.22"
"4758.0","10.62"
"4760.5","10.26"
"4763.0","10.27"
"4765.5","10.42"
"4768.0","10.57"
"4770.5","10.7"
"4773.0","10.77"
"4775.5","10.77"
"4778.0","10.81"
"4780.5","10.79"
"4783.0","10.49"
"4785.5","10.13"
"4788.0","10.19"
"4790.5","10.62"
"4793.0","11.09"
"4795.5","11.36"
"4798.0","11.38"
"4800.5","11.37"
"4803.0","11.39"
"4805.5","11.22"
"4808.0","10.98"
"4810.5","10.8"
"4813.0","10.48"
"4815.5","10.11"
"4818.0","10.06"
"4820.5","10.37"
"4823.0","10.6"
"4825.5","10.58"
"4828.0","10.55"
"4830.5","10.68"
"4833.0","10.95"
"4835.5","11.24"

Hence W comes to 2.8 angstrom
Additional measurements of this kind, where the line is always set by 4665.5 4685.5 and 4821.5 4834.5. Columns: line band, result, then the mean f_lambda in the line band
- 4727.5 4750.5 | 1.3 angstrom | 9.84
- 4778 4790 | 0.1 angstrom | 10.5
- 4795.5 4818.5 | -0.7 angstrom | 10.9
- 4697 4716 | 1.1 angstrom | 9.71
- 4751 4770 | -0.4 angstrom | 10.7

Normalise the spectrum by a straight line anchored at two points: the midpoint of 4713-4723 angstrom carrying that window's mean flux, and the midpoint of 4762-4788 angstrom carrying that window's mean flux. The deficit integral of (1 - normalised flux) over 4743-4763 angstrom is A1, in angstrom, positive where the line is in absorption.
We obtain -0.4 angstrom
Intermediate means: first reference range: 10.3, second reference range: 10.6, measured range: 10.7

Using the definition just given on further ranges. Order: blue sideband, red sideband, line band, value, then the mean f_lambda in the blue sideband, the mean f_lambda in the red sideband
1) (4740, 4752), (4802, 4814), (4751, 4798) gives -0.5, 10.3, 11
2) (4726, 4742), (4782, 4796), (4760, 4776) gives -0.5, 9.62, 10.6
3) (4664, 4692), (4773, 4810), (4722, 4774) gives 1.7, 10.2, 10.9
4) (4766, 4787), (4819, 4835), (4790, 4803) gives -0.7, 10.6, 10.6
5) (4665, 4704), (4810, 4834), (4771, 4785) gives -0.4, 10.1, 10.5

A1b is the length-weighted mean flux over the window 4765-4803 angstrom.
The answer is 10.8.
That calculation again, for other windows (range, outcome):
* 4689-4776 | 10.2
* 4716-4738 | 9.95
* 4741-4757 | 10.7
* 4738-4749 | 9.98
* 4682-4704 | 10.1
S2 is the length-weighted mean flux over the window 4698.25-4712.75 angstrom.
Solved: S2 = 9.63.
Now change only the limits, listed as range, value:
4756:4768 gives 10.5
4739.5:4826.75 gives 10.7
